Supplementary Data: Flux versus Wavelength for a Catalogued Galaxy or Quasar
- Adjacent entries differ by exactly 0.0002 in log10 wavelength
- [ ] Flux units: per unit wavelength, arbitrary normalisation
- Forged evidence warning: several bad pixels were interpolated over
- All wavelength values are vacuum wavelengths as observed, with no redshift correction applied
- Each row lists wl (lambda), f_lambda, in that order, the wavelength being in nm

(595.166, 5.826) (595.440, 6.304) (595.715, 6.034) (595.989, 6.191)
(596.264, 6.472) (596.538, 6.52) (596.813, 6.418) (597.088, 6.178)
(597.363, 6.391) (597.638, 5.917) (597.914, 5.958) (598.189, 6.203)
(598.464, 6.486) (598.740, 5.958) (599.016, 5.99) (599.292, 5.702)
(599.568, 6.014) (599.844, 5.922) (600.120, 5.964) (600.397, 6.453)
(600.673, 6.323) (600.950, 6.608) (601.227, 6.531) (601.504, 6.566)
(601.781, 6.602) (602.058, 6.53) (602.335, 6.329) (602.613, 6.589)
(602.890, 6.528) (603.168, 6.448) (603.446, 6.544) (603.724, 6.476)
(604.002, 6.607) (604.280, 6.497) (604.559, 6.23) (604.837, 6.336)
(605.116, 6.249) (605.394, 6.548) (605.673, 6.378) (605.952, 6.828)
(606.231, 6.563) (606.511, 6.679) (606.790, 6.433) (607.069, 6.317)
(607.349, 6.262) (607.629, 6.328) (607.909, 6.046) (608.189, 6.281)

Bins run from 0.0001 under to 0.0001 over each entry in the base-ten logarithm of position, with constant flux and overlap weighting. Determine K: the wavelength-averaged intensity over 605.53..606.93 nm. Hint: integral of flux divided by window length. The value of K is 6.58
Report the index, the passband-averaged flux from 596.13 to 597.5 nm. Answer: 6.4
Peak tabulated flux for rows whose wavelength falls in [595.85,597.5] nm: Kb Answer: 6.52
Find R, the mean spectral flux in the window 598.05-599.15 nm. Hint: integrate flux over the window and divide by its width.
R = 6.16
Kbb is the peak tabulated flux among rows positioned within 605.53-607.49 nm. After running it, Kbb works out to 6.828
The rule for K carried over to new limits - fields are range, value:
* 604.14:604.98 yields 6.35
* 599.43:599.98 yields 5.97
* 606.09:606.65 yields 6.61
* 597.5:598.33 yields 6.03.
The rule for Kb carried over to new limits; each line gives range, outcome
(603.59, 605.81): 6.607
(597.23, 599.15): 6.486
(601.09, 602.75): 6.602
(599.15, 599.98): 6.014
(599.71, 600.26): 5.964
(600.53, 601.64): 6.608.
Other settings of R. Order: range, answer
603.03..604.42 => 6.51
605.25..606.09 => 6.59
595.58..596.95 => 6.33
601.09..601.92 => 6.57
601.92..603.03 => 6.49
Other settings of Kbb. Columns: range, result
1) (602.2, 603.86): 6.589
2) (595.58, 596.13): 6.191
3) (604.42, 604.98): 6.336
